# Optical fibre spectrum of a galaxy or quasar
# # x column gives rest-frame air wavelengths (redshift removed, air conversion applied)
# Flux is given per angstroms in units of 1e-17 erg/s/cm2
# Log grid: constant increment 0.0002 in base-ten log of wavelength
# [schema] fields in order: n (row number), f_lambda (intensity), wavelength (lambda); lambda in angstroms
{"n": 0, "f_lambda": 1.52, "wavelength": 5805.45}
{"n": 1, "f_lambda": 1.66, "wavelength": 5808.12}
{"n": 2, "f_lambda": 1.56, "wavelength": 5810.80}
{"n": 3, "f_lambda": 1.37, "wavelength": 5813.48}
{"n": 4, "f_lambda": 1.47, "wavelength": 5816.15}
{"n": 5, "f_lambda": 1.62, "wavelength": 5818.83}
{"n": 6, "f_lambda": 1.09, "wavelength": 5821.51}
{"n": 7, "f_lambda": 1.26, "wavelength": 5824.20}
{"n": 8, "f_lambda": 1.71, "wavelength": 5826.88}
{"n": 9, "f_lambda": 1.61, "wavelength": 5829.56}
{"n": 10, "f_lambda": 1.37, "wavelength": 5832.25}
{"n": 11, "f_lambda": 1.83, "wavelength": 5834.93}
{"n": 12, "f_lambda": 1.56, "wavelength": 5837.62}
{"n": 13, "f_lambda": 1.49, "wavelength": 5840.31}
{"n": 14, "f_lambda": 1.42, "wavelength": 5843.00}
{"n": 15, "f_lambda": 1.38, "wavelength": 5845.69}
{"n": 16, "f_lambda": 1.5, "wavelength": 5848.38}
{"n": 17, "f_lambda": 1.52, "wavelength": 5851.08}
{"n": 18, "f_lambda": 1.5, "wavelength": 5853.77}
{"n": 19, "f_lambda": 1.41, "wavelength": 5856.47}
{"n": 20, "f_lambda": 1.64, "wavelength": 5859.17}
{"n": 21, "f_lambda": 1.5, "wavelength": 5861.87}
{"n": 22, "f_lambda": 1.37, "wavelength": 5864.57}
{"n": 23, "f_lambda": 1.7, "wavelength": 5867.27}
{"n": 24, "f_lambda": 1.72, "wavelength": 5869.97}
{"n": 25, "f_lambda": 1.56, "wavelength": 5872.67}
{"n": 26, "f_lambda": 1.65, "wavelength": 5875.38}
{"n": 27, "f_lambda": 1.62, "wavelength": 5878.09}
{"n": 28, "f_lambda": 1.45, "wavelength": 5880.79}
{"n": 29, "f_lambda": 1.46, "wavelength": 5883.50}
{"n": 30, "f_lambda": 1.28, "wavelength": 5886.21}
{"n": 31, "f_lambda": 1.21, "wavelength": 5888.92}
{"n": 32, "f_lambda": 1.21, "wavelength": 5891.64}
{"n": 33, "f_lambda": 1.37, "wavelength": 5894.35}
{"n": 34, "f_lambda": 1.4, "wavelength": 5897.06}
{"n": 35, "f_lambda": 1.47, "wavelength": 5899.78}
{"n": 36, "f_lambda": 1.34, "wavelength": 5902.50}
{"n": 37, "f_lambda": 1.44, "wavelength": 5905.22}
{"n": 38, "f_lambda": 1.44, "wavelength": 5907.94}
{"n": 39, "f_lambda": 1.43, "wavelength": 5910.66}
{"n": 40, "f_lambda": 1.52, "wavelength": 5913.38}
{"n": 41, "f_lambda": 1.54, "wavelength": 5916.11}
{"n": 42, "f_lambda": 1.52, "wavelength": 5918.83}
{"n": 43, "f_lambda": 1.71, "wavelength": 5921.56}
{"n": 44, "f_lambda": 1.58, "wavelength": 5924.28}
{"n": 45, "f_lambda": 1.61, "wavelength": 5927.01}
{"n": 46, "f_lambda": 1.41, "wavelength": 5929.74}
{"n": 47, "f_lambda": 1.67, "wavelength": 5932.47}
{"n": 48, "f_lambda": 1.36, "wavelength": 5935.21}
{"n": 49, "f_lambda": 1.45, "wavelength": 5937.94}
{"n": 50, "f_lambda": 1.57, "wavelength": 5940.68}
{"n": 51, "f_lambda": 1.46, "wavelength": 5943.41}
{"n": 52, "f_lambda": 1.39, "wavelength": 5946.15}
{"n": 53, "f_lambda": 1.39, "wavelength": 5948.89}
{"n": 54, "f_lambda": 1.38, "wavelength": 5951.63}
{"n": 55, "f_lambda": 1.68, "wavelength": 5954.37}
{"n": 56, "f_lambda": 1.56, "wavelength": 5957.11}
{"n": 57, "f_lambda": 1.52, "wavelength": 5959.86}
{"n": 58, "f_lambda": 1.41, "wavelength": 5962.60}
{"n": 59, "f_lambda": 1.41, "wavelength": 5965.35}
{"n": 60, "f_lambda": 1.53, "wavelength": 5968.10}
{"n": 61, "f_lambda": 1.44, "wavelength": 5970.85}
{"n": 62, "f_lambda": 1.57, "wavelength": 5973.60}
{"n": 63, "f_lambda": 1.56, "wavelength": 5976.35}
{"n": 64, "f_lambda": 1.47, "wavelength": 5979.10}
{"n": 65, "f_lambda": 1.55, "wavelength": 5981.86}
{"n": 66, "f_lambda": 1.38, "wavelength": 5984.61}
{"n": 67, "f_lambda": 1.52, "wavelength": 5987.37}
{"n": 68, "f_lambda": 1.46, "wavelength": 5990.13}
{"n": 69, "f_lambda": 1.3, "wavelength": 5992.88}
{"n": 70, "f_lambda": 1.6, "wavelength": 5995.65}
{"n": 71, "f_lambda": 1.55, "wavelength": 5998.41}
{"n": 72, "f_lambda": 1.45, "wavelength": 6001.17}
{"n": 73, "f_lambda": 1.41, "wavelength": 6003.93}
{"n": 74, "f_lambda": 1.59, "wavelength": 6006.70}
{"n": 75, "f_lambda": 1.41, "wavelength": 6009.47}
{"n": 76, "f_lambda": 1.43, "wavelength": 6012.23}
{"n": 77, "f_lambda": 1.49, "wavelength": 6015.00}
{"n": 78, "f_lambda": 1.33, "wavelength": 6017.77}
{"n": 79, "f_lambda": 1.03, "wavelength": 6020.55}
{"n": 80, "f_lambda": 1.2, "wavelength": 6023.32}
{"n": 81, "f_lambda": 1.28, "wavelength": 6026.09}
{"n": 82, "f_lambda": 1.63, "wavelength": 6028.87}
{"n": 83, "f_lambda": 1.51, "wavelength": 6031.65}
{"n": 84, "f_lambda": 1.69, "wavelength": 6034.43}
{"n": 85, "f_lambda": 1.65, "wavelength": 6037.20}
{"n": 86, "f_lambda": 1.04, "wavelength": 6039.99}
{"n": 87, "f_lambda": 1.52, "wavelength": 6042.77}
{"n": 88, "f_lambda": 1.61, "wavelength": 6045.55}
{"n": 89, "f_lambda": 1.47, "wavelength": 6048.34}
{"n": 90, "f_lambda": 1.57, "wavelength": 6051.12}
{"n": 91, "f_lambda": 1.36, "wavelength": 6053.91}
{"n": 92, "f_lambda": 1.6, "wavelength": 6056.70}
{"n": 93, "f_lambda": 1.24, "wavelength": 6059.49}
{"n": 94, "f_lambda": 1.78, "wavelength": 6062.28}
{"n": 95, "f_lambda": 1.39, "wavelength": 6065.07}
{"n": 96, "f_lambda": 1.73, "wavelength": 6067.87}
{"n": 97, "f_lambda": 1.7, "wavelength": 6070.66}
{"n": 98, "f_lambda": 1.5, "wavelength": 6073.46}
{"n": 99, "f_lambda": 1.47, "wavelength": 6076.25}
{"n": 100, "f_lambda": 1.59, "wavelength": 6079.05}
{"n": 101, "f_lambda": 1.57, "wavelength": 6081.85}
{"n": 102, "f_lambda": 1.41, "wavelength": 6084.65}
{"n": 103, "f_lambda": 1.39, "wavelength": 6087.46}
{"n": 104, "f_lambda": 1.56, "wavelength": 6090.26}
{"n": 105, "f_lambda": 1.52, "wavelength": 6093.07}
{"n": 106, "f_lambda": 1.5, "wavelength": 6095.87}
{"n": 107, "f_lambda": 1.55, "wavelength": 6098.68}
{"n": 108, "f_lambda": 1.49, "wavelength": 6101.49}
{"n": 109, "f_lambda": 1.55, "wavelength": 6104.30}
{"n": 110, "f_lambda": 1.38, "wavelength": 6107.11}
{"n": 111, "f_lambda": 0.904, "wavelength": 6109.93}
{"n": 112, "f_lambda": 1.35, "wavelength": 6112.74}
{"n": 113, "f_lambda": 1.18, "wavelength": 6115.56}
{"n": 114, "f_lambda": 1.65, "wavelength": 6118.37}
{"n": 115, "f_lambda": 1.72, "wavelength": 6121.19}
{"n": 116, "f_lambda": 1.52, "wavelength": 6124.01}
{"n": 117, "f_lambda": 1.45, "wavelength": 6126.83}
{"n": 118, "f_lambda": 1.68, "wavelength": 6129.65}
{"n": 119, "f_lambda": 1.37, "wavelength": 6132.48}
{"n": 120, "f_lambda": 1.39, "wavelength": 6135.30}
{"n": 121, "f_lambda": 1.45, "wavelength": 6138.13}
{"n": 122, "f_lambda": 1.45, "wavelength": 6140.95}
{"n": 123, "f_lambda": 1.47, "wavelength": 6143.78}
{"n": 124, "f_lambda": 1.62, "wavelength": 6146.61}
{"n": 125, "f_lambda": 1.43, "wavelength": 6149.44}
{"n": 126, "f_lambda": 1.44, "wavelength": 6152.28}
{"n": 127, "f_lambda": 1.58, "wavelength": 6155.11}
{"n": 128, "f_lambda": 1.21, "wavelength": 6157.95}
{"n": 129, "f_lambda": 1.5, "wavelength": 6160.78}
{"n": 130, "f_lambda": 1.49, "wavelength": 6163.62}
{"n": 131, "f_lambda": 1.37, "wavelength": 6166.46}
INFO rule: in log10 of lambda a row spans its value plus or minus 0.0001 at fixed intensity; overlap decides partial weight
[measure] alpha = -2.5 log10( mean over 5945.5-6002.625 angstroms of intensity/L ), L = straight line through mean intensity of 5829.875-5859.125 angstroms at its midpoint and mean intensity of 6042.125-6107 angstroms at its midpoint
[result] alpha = 0.02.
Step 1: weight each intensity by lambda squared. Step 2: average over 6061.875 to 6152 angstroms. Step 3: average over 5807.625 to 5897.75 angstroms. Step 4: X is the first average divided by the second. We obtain 1.1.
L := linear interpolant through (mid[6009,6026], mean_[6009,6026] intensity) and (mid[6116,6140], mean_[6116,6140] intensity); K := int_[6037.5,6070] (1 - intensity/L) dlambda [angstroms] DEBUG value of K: -2.8 angstroms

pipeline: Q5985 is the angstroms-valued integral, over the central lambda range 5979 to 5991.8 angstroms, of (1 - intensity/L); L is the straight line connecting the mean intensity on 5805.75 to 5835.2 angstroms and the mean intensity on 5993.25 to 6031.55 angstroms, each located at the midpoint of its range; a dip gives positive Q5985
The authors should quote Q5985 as -0.4 angstroms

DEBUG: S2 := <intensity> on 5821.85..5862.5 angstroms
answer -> 1.5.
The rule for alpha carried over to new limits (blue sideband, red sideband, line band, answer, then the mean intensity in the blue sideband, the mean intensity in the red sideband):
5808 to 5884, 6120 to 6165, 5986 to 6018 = 0.024 mag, 1.52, 1.48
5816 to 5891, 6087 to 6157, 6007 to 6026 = 0.114 mag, 1.49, 1.46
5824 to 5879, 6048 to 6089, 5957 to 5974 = 0.036 mag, 1.54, 1.52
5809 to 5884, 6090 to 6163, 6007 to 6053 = 0.033 mag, 1.51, 1.46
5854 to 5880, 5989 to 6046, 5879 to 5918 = 0.102 mag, 1.57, 1.43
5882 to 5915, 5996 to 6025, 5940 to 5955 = -0.058 mag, 1.38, 1.4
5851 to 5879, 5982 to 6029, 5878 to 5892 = 0.136 mag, 1.56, 1.41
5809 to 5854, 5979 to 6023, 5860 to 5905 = 0.009 mag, 1.49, 1.43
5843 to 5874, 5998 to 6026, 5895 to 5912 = 0.047 mag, 1.52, 1.38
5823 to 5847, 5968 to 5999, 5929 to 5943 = 0.004 mag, 1.52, 1.49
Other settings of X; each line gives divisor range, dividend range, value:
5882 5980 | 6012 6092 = 1.05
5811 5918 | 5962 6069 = 1.05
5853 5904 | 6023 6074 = 1.09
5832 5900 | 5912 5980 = 1.04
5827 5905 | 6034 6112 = 1.07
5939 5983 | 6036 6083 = 1.05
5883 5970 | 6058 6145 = 1.07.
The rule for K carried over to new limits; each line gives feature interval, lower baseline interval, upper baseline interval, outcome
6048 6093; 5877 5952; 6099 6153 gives -2.2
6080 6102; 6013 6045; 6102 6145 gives -1.2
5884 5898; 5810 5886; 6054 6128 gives 1.9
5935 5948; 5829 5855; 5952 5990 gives 0.5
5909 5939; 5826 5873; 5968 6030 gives -0.7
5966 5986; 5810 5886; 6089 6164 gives -0.1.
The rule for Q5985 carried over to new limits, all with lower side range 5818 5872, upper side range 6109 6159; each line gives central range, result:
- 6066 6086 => -1.46 angstroms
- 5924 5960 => -0.28 angstroms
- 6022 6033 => 0.46 angstroms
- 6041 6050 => -0.31 angstroms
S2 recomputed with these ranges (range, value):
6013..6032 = 1.35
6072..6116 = 1.44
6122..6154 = 1.48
